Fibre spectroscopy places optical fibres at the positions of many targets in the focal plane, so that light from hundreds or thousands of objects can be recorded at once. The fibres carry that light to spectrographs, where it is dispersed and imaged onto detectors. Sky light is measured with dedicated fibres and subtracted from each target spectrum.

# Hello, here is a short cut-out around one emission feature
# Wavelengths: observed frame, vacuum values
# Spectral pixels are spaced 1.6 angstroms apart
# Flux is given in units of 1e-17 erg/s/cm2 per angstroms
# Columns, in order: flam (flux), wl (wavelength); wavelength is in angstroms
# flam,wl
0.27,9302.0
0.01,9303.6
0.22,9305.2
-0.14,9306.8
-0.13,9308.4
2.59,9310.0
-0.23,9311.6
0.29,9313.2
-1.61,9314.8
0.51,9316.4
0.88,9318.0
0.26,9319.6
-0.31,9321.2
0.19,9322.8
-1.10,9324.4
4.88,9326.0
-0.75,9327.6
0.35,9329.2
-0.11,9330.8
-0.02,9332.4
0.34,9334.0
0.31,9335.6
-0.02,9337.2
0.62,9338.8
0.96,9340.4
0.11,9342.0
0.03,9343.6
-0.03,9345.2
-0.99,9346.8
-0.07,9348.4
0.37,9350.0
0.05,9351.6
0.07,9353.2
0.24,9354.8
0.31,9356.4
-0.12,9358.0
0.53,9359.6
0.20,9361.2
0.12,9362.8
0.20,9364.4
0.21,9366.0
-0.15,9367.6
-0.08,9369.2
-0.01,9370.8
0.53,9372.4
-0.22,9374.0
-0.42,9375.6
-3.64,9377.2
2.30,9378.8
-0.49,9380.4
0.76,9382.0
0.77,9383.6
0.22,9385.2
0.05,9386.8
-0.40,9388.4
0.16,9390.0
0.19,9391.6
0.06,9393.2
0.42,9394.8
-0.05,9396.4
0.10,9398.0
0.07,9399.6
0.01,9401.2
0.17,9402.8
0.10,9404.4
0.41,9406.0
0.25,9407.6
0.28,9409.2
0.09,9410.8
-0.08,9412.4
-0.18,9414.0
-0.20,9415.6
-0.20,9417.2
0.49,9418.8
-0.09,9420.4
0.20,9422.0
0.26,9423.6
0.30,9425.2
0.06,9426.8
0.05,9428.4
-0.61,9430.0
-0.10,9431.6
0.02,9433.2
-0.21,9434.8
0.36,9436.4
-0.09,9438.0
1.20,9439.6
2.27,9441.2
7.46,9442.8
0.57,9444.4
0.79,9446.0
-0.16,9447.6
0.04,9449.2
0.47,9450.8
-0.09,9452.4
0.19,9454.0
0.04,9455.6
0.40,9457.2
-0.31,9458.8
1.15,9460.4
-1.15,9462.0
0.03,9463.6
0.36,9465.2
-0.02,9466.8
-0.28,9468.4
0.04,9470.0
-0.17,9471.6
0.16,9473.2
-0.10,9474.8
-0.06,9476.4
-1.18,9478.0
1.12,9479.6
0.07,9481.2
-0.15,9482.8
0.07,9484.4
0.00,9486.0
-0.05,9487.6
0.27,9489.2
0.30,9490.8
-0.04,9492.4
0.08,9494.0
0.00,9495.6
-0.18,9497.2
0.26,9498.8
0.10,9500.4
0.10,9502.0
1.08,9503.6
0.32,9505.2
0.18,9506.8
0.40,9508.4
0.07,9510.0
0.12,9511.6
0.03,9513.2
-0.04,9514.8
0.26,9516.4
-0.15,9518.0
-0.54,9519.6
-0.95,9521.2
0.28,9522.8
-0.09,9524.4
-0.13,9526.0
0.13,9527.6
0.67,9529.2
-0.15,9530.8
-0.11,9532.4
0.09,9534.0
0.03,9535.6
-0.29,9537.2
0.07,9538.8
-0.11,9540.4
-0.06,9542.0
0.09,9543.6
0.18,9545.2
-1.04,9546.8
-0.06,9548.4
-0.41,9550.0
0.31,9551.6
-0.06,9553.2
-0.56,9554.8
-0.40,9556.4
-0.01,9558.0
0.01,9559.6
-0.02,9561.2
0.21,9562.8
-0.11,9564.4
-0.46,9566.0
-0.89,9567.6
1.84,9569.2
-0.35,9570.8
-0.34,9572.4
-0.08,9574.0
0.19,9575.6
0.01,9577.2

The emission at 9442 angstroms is Hgamma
